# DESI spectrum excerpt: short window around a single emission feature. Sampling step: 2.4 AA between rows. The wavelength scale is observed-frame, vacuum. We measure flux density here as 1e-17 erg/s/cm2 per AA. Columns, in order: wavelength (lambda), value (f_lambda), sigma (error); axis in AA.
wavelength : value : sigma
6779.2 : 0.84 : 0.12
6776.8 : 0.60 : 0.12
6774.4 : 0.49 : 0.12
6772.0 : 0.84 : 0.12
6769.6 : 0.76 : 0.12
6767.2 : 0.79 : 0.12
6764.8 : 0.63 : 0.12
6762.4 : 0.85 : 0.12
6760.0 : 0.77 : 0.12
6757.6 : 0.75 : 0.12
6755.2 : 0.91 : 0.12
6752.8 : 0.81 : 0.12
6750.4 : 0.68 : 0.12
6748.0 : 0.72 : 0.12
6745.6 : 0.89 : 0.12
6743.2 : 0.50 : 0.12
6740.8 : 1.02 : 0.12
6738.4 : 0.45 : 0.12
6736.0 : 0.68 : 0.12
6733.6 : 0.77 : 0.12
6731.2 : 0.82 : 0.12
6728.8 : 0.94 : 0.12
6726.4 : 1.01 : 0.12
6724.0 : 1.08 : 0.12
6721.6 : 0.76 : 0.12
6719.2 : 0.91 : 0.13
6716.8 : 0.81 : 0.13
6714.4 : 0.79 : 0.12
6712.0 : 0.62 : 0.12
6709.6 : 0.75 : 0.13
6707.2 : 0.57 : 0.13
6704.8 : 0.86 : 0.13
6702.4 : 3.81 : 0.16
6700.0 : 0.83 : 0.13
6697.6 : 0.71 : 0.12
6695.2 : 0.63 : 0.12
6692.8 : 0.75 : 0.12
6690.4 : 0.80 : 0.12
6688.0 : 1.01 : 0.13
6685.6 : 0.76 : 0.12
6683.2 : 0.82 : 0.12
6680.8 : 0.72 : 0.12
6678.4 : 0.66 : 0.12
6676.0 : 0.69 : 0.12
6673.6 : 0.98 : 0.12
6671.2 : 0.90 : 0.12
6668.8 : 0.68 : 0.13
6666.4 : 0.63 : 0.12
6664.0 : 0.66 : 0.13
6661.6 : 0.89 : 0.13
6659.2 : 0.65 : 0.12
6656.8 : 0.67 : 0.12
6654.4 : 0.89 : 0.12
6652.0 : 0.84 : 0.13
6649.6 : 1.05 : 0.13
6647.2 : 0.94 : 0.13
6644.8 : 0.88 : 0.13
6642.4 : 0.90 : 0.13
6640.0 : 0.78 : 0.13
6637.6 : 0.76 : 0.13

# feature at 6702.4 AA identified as Halpha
